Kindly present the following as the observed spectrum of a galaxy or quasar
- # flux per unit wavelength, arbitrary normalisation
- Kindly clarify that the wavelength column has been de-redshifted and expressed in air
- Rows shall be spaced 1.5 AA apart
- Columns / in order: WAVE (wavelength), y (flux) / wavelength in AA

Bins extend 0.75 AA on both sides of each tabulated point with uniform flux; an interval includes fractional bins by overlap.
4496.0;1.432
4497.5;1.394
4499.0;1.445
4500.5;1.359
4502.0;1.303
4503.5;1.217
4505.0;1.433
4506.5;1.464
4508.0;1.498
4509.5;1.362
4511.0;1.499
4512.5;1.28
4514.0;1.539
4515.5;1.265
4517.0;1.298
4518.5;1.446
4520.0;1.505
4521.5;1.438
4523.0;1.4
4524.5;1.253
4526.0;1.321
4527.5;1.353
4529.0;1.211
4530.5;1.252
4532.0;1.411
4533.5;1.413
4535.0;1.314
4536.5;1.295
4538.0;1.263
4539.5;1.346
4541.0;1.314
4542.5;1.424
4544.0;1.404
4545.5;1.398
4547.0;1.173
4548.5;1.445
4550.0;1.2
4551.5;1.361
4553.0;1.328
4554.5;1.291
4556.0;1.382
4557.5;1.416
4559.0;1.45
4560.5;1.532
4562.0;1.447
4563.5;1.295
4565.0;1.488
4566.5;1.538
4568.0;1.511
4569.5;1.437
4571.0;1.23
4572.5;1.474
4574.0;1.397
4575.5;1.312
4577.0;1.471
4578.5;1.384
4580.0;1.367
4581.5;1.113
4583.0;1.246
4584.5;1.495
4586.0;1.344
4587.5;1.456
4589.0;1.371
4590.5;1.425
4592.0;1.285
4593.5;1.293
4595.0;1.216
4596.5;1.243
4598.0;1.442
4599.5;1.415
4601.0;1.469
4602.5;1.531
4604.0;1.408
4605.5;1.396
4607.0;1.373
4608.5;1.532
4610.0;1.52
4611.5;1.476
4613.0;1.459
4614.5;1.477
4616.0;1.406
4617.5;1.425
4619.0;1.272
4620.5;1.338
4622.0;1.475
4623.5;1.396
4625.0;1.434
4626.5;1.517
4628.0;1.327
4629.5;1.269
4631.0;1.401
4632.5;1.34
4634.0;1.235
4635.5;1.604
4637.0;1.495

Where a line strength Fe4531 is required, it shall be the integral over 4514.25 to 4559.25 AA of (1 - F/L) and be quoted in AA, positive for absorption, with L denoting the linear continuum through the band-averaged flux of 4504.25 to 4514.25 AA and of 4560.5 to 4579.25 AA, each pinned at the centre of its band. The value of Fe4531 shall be 2.6 AA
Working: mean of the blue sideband 1.43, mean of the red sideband 1.42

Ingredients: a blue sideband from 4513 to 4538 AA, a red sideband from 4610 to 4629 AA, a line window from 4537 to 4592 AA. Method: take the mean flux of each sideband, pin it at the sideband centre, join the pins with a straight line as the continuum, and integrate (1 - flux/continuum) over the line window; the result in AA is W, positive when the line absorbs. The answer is 0.3 AA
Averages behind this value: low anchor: 1.35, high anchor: 1.42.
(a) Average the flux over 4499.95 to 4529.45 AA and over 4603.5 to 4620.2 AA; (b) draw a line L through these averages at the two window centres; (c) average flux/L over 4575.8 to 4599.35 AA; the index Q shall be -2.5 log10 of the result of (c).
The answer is 0.06 mag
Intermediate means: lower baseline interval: 1.37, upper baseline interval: 1.43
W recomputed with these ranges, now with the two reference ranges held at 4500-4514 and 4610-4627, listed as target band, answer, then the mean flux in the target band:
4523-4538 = 0.87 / 1.32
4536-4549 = 0.57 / 1.34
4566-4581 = 0.07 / 1.41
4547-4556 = 0.56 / 1.32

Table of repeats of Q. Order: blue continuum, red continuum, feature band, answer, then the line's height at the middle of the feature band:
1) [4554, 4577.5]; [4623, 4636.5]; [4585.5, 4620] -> 0.00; 1.4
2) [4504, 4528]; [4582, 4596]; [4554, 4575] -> -0.05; 1.36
